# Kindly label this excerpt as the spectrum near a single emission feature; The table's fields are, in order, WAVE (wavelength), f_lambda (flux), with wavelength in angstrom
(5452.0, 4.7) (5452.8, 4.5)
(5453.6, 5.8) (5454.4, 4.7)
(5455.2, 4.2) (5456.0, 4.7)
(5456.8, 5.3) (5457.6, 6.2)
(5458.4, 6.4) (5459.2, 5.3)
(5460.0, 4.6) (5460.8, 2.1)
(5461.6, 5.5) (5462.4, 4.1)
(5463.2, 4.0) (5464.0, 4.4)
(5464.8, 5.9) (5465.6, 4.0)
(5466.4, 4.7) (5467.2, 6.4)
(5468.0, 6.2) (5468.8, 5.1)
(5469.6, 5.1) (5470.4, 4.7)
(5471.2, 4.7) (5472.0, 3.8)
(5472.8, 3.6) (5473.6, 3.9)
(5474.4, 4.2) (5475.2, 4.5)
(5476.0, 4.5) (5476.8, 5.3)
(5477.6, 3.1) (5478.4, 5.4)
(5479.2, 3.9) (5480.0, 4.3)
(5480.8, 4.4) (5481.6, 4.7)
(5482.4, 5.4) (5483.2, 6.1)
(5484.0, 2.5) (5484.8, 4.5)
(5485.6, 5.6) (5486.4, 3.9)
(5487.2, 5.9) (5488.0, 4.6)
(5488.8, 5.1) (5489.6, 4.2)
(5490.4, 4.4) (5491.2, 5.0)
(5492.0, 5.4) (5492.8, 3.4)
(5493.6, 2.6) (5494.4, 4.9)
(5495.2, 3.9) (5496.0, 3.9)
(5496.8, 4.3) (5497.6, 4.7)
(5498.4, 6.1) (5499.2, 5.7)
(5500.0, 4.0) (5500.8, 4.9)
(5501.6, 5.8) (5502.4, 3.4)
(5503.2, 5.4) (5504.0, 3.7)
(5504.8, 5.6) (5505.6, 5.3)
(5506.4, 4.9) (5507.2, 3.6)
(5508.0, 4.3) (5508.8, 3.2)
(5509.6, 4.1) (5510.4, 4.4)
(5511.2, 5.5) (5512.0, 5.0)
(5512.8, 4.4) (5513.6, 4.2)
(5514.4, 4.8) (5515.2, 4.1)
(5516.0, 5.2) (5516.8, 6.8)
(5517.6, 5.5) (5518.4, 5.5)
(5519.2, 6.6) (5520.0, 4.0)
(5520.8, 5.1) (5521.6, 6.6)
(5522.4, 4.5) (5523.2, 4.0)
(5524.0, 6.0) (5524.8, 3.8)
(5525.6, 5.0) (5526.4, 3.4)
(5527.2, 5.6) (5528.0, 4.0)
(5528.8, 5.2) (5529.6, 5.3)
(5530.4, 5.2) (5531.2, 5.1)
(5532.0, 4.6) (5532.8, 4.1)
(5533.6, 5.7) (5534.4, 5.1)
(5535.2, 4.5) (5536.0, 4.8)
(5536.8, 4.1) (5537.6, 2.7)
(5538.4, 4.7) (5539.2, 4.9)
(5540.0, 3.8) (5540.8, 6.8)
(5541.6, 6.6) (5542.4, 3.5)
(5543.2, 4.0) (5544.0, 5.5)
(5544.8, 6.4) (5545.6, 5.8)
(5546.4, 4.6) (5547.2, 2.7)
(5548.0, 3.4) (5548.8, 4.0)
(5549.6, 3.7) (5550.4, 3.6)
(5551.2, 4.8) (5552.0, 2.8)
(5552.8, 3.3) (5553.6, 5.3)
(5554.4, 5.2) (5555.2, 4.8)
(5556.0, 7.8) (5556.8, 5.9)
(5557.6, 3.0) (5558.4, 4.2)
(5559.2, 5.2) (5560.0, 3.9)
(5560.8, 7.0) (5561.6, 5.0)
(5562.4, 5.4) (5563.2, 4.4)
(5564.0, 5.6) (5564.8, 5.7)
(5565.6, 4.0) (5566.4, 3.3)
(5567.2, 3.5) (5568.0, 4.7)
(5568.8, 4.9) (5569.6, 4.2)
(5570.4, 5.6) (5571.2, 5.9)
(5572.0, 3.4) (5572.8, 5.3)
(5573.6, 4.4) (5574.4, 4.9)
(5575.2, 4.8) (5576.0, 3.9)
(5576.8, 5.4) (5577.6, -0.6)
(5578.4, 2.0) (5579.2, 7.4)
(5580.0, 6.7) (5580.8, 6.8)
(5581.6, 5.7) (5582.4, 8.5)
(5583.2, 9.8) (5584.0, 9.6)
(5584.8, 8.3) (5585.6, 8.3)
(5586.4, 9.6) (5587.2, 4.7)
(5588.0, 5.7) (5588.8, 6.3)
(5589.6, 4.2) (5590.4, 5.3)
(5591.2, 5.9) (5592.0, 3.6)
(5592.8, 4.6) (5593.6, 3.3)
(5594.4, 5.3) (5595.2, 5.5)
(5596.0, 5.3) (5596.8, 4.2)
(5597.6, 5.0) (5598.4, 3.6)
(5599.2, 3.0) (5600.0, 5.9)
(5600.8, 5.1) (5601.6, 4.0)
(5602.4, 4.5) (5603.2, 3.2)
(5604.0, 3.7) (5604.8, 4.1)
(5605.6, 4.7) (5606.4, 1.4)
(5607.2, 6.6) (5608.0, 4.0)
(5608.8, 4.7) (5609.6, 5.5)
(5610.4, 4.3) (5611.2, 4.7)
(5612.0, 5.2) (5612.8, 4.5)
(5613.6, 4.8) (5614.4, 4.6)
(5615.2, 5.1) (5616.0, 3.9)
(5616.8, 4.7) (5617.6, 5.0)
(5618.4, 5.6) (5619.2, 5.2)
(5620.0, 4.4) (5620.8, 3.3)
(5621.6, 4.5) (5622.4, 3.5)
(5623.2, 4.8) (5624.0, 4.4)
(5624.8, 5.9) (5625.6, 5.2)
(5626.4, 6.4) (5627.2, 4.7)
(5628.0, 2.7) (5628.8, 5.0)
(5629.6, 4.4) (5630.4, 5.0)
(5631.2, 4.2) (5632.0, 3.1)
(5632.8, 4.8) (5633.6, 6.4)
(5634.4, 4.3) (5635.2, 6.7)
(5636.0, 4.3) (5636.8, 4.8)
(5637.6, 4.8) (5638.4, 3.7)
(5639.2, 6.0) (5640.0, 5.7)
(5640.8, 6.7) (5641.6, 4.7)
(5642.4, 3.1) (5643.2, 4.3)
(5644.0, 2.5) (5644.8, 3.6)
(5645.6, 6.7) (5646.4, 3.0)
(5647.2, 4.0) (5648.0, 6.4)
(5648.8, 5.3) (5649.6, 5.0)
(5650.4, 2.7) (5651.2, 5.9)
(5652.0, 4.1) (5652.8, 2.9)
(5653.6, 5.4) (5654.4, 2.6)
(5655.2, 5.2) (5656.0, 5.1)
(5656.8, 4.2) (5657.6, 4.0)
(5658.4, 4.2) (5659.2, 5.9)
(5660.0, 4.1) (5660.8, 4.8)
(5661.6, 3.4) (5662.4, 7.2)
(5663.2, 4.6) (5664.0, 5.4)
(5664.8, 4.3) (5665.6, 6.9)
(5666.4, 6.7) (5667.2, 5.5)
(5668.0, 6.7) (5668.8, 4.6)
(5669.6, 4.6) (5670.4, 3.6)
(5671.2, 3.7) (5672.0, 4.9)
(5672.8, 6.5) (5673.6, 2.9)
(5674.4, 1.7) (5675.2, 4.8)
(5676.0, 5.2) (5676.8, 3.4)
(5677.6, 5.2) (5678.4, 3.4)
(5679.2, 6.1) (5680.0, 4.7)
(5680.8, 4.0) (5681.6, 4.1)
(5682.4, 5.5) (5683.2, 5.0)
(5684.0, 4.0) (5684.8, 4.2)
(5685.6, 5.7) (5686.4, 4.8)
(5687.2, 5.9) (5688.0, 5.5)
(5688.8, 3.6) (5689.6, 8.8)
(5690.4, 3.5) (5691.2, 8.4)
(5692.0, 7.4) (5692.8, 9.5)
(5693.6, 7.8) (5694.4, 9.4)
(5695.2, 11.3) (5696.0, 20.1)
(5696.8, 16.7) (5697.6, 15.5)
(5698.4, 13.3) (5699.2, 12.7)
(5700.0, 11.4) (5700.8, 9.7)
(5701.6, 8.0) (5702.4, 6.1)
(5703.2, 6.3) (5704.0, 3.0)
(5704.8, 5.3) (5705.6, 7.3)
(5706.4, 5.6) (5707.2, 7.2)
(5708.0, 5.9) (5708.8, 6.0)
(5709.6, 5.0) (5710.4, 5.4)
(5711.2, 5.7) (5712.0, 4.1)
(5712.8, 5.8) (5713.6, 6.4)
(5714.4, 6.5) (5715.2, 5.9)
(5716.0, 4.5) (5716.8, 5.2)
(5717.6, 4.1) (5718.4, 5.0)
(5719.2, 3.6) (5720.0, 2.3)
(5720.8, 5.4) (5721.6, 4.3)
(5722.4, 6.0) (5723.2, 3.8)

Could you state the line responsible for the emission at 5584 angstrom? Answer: H-beta 4861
